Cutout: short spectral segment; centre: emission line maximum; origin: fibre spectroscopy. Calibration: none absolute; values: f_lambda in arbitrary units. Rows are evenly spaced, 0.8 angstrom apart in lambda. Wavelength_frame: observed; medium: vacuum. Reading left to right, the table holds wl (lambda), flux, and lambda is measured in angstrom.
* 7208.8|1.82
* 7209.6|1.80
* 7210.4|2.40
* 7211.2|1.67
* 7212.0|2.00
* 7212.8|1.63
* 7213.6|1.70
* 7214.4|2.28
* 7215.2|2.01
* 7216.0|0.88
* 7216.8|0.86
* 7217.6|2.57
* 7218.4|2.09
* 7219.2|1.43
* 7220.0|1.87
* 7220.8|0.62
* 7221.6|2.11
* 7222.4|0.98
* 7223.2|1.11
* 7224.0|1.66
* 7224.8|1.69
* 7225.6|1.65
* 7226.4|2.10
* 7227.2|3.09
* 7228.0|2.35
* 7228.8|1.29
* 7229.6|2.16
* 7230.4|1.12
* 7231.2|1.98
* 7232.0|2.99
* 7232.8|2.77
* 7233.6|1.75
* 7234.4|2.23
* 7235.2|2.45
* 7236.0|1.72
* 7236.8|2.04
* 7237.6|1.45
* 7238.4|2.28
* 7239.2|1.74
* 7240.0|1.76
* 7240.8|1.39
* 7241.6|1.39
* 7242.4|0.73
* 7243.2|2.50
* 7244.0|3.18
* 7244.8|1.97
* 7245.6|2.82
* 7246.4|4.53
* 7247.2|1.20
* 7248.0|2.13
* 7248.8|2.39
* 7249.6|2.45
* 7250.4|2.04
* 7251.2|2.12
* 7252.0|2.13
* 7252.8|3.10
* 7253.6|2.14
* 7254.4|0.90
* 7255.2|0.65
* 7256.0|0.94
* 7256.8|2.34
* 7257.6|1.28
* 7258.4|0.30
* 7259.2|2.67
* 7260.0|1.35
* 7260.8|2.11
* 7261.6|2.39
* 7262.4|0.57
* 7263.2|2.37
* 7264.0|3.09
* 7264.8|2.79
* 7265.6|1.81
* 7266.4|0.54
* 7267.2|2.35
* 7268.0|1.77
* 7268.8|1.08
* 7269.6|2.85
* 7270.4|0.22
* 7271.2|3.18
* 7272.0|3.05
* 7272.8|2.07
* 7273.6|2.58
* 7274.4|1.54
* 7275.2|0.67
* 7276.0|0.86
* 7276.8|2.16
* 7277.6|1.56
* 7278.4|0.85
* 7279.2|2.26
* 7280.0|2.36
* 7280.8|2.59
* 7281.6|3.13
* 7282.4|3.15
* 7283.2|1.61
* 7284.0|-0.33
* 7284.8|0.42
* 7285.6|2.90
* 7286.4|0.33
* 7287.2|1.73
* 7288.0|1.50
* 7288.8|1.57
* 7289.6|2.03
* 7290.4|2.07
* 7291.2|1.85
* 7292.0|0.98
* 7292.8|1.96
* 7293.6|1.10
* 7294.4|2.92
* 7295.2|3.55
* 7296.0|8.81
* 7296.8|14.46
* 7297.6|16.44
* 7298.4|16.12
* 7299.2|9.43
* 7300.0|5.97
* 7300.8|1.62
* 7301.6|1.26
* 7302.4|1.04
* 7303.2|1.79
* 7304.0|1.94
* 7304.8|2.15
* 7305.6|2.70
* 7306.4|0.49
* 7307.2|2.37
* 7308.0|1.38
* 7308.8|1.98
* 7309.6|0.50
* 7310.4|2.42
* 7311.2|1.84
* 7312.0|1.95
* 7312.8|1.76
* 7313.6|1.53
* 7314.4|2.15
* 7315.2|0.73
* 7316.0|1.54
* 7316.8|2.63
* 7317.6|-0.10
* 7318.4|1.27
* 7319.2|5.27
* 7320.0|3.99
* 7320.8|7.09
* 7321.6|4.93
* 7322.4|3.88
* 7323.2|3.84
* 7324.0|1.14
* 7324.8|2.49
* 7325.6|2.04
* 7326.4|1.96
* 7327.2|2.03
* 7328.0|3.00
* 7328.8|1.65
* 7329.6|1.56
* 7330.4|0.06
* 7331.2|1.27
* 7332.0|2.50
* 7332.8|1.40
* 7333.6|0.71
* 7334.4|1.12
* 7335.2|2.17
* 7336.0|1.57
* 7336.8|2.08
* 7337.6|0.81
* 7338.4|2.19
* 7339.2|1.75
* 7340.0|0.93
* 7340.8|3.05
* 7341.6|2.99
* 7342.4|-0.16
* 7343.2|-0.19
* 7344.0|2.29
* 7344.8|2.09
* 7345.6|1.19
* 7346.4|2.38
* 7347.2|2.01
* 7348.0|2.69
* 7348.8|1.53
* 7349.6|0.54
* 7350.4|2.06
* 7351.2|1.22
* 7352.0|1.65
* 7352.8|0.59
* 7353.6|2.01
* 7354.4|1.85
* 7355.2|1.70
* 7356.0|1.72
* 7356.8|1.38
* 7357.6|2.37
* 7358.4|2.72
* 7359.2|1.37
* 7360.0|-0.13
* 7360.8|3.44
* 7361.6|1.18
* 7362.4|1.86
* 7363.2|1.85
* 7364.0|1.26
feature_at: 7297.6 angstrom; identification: H-alpha 6563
